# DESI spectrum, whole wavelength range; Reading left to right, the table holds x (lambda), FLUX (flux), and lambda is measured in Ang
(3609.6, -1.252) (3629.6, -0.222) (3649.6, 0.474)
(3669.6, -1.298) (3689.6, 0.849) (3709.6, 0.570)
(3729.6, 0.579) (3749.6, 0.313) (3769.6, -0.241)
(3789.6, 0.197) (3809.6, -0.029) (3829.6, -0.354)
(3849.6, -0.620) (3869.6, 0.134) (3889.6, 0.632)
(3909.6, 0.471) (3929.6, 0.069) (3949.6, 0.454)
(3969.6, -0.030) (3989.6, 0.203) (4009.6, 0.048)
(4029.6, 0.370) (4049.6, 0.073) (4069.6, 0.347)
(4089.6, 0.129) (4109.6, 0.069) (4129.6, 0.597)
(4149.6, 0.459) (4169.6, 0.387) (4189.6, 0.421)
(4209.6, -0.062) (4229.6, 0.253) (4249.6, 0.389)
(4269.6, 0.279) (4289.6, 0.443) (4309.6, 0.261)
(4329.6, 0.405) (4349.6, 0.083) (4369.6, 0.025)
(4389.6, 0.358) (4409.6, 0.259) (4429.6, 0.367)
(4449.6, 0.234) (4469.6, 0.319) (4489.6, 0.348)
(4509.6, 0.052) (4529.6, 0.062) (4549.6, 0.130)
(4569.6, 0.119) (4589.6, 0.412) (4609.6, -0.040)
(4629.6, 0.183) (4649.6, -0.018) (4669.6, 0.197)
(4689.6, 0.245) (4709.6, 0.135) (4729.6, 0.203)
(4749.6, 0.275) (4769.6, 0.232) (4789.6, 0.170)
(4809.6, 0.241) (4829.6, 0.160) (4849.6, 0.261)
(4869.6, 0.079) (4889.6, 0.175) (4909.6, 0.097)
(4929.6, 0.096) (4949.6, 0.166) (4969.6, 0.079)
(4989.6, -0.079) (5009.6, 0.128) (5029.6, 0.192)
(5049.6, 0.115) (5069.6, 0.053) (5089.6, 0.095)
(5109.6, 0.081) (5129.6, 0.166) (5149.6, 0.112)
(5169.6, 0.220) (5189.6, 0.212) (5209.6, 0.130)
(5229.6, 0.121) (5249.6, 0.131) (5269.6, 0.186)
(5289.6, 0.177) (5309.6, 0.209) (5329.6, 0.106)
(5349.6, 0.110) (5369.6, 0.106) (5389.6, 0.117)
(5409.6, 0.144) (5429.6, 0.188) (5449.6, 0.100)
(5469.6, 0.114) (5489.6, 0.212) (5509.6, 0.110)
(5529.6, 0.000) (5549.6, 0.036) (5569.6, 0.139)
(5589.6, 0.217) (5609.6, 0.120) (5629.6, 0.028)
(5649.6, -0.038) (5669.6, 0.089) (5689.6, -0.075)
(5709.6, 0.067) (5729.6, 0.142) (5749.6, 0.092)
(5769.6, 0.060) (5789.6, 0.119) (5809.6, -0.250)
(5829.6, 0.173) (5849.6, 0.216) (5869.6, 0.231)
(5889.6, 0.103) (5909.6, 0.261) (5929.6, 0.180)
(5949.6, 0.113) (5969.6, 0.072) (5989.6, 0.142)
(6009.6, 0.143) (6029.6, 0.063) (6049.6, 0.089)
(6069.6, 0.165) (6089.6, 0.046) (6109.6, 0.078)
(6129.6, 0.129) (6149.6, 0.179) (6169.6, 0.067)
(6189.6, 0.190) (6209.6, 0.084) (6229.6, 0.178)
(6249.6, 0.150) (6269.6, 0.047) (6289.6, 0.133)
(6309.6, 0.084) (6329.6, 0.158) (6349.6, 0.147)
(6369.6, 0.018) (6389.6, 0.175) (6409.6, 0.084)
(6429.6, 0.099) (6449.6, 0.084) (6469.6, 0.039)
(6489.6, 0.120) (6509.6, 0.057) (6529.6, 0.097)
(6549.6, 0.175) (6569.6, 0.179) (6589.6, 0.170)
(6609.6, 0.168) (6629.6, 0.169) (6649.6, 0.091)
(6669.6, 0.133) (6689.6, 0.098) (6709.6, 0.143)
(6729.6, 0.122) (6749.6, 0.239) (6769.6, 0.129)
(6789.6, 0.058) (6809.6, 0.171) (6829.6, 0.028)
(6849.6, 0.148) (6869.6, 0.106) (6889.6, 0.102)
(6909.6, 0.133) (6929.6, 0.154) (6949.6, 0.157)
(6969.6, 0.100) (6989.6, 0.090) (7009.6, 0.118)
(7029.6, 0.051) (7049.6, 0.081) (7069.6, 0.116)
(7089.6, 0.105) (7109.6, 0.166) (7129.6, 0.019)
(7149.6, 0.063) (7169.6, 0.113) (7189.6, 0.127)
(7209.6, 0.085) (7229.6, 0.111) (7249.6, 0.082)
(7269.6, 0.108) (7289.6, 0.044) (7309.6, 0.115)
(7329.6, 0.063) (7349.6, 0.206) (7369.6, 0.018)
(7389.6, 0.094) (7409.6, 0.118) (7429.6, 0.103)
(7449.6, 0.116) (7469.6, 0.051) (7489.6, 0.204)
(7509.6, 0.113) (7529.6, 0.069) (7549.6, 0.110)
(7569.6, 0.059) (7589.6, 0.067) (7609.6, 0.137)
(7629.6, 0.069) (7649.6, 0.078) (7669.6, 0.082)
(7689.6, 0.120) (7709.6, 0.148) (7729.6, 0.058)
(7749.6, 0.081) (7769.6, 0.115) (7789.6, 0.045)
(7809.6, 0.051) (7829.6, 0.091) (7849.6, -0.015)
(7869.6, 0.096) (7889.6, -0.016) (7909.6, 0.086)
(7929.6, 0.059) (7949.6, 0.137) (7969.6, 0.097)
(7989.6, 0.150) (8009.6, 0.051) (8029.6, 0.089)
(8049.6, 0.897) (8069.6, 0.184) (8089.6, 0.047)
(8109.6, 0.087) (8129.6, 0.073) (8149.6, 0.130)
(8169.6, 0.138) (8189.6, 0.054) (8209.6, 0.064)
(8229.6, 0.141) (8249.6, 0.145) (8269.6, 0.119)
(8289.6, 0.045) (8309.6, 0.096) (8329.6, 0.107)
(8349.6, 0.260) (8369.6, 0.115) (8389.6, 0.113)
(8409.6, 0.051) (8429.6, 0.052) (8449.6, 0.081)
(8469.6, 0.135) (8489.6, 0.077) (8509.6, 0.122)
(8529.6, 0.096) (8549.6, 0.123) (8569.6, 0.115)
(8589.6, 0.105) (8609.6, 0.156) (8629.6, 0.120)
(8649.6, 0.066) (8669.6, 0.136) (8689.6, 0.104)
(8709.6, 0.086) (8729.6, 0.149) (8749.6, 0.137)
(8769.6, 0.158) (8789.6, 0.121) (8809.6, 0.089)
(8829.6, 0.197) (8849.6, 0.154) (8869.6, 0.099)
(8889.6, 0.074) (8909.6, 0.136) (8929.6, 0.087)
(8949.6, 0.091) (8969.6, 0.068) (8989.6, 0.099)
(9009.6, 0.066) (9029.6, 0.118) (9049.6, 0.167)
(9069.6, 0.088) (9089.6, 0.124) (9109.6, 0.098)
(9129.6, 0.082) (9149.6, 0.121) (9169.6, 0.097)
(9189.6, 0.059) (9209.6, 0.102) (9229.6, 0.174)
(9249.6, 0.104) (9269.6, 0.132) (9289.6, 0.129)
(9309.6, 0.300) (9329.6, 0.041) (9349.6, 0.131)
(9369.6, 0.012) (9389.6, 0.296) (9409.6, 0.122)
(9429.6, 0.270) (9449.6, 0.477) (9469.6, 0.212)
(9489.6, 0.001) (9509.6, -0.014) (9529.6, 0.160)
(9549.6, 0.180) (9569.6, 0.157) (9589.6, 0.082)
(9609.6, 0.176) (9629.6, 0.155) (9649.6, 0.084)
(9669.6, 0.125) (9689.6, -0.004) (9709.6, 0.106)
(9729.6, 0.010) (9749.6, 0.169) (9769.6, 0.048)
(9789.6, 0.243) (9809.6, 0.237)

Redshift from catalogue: 1.16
